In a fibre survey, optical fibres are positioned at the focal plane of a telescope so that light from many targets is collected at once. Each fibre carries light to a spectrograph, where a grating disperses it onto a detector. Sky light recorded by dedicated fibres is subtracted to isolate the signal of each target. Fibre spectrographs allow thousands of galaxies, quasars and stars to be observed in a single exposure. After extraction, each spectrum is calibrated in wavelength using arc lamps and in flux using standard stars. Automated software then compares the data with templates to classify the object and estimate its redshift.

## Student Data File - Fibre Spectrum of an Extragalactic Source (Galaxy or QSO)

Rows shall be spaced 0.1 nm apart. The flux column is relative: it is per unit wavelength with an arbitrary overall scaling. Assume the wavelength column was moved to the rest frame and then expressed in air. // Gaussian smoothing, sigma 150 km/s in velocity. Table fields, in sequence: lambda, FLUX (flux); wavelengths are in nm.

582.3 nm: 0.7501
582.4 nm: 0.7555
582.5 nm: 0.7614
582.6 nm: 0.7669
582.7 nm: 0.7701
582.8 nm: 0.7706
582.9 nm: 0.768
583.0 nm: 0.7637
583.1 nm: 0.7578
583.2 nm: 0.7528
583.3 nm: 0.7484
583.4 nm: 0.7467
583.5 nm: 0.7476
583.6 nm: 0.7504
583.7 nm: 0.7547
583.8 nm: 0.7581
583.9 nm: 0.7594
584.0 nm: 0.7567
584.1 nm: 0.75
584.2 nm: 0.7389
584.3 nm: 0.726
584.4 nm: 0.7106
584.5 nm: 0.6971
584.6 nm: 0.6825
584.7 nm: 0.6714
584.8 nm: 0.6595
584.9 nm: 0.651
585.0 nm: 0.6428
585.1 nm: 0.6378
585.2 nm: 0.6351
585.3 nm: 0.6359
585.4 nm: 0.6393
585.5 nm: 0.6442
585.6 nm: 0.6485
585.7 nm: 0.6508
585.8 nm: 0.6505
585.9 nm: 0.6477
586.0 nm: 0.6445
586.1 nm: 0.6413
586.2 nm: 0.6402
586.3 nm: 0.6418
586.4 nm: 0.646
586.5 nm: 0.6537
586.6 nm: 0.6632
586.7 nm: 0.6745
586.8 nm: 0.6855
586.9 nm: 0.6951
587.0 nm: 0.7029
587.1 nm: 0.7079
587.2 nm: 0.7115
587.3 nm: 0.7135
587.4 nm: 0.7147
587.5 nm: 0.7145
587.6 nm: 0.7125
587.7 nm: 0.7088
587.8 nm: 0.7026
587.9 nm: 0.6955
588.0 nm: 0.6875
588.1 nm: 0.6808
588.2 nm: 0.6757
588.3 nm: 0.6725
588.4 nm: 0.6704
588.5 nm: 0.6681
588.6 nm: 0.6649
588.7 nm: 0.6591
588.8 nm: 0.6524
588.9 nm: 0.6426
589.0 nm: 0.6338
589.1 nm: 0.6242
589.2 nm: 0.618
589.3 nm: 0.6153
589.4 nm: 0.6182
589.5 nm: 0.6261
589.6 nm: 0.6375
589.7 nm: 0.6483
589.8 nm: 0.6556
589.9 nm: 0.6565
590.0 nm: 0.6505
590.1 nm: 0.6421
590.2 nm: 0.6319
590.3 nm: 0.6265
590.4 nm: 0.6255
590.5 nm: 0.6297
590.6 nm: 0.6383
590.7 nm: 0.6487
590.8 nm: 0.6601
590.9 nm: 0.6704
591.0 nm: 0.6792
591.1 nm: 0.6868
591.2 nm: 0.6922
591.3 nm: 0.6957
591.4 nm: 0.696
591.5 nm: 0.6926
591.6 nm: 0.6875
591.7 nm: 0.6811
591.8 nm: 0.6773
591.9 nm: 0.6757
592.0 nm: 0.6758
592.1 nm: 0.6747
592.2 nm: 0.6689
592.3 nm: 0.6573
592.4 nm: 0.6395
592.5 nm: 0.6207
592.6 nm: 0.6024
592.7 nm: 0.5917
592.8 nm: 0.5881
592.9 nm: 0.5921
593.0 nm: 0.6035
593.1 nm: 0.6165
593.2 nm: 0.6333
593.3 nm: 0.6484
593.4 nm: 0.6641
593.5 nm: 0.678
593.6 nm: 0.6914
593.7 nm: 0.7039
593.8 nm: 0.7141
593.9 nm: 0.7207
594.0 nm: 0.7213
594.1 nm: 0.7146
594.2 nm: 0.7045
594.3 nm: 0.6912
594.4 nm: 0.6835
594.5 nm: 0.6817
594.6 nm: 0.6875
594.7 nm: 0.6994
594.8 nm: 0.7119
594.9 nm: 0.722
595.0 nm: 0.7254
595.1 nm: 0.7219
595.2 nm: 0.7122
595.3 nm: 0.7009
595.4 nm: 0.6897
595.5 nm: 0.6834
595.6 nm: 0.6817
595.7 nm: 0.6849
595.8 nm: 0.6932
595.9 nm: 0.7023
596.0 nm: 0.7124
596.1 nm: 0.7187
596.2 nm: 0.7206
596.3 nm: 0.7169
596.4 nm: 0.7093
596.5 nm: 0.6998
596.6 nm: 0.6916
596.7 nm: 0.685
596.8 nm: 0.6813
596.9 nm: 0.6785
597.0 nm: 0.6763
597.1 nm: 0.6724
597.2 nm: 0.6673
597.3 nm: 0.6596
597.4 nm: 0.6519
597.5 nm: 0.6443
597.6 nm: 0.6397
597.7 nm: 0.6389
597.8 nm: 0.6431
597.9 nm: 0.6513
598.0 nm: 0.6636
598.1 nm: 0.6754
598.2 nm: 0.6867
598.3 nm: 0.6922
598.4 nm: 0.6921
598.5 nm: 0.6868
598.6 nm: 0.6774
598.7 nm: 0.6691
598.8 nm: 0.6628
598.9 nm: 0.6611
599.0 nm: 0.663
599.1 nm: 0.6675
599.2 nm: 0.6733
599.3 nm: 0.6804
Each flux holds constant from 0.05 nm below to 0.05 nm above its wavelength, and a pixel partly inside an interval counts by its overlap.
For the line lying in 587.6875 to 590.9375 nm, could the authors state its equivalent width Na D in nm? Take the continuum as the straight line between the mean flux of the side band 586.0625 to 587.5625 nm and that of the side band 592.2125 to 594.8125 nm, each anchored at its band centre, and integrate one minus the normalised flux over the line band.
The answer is 0.11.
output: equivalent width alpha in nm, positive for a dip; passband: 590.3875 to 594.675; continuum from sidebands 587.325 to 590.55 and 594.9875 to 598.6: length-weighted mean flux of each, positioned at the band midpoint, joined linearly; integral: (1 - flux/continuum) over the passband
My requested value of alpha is 0.03 nm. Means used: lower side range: 0.659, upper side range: 0.684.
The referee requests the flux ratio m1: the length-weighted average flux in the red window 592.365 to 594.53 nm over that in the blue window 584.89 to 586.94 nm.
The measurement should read 1.0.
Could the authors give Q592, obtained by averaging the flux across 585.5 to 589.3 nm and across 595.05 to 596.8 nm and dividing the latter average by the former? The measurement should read 1.05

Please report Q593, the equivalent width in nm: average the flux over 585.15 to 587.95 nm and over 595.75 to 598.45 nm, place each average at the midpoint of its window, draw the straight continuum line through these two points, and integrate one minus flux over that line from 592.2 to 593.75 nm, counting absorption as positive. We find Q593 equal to 0.09 nm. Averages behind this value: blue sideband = 0.672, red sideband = 0.68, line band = 0.636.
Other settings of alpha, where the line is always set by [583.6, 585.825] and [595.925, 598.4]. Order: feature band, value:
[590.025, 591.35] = 0.054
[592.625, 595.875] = 0.007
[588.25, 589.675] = 0.087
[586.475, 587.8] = -0.022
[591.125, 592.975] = 0.073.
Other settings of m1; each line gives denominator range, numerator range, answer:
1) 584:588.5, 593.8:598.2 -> 1.02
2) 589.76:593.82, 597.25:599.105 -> 1.01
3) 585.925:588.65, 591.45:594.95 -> 0.98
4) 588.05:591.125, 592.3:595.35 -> 1.04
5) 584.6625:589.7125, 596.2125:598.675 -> 1.02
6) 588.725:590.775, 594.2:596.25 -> 1.10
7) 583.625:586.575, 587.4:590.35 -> 0.97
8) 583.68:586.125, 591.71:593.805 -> 0.95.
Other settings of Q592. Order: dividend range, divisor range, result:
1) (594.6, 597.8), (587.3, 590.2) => 1.04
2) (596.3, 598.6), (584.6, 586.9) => 1.03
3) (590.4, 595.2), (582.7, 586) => 0.95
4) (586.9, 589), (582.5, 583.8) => 0.91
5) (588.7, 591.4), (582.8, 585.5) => 0.91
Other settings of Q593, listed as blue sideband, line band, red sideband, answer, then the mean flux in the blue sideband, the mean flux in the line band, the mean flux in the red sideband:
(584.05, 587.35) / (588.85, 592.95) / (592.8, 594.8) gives 0.154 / 0.671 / 0.648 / 0.675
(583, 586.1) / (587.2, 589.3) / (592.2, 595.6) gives 0.038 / 0.697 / 0.675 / 0.673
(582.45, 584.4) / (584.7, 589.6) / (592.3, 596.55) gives 0.445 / 0.754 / 0.663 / 0.681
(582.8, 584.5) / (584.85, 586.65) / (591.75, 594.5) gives 0.207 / 0.748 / 0.645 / 0.662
